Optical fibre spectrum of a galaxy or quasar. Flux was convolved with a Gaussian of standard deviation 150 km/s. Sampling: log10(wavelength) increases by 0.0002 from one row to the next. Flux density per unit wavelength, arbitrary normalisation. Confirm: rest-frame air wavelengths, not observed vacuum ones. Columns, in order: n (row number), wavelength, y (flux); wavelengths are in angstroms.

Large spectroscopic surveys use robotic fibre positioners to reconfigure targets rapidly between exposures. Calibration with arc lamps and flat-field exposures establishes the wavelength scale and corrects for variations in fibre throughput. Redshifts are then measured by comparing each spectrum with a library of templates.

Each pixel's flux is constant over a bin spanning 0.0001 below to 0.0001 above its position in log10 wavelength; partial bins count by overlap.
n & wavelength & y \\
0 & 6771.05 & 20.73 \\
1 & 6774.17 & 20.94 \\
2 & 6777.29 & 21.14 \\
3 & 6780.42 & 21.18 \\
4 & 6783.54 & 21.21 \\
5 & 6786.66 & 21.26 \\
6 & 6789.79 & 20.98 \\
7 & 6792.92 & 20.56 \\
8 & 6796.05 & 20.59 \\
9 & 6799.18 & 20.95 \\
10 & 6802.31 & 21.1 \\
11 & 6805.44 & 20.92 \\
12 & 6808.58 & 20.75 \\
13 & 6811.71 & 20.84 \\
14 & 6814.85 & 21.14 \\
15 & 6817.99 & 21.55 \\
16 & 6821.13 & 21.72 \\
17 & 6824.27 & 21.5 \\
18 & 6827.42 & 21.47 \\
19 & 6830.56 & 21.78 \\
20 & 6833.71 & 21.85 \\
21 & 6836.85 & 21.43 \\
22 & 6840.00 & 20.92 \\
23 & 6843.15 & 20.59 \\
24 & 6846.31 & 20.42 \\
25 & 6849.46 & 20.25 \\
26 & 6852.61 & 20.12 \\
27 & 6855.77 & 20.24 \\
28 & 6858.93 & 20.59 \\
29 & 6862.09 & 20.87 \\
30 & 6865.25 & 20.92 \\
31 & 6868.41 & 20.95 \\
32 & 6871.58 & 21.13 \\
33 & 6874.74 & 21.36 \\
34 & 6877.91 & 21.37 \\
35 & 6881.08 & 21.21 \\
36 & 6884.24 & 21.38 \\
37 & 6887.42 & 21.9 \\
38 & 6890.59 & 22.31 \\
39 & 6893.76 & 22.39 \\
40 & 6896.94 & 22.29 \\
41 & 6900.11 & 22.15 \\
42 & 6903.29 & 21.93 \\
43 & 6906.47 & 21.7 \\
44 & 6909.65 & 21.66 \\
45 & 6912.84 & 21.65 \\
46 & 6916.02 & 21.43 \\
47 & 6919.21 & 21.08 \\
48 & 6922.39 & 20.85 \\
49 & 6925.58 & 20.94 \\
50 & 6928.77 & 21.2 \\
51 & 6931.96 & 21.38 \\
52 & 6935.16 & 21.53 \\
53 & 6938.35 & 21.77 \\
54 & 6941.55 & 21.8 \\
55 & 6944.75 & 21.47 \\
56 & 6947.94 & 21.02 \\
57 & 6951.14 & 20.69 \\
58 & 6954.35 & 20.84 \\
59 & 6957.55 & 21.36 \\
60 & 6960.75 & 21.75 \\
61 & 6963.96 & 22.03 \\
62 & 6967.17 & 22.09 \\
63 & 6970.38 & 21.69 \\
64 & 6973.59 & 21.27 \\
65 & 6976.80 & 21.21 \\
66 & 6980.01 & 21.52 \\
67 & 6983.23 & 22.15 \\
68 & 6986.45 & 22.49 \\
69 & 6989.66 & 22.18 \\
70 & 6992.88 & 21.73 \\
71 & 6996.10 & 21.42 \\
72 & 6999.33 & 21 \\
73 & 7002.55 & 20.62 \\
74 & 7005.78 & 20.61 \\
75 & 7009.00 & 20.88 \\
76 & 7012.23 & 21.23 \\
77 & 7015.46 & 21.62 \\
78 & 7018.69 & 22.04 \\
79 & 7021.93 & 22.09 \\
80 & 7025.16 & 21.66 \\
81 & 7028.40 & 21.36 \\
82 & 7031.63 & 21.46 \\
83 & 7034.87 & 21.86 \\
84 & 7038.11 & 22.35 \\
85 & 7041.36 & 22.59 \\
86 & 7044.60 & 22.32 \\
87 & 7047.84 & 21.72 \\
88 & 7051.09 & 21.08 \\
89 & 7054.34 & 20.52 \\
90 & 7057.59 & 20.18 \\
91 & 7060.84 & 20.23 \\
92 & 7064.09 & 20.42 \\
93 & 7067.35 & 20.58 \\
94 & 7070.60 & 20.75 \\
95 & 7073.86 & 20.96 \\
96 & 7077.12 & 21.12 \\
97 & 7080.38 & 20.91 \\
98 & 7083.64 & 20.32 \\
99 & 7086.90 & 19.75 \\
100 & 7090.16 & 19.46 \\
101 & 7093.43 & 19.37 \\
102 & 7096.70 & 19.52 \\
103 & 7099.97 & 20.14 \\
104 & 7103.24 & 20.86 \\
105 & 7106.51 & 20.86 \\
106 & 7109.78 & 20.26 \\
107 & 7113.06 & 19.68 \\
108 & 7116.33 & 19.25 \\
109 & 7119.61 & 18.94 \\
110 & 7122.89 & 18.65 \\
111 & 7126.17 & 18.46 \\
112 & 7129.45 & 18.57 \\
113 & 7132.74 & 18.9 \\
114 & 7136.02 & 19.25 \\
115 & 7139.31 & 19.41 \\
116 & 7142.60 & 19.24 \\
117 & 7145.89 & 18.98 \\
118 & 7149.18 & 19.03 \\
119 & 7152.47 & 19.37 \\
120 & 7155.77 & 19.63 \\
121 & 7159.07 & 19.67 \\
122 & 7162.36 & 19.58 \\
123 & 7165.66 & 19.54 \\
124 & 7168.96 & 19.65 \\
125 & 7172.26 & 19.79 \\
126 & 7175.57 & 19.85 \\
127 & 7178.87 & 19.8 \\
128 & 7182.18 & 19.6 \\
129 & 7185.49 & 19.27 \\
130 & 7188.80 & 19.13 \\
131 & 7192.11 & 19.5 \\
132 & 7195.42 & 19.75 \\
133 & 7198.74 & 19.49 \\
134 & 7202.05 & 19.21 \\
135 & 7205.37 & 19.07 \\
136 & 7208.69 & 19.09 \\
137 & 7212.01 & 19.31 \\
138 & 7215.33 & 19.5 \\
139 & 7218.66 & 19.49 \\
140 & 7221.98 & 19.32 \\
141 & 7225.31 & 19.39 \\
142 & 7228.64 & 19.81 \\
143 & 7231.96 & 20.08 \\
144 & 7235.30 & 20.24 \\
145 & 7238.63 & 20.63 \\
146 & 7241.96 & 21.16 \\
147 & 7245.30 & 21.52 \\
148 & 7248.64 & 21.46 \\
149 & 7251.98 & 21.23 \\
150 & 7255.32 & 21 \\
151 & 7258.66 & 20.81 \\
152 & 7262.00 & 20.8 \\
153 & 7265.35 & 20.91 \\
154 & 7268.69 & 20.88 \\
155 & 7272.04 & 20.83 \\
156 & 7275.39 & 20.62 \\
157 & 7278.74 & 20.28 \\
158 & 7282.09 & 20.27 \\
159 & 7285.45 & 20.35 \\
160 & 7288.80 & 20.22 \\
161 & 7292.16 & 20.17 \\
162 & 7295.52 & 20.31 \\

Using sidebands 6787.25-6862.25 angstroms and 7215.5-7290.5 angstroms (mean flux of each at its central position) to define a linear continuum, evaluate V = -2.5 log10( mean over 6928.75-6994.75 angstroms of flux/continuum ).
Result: -0.04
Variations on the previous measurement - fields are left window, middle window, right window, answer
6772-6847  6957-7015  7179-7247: -0.052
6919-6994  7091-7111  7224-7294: 0.050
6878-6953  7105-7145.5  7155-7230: 0.040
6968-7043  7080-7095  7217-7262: 0.070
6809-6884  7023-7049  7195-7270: -0.066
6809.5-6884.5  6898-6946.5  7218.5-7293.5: -0.028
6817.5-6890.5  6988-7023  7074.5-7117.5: -0.046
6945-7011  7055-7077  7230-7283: 0.035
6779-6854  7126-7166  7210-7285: 0.074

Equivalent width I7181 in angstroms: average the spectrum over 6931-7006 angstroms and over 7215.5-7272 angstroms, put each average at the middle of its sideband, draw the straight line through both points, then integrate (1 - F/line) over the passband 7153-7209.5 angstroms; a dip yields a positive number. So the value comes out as 3.4 angstroms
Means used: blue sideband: 21.5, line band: 19.5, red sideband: 20.5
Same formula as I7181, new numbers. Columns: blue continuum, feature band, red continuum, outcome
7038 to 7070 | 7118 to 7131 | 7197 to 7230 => 1.1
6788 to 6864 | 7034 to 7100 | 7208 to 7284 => -0.4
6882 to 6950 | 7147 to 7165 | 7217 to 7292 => 1.2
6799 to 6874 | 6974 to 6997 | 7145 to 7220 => -1.7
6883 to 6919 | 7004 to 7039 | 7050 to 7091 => -1.1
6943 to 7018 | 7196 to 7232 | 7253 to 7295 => 2.4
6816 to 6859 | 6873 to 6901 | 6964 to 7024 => -0.8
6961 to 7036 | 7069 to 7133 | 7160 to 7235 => 2.1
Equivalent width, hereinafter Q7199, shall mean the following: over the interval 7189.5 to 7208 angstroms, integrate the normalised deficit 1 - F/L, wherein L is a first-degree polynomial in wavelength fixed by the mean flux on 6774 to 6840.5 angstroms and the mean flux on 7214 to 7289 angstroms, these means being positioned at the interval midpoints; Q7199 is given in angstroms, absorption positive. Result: 1.1 angstroms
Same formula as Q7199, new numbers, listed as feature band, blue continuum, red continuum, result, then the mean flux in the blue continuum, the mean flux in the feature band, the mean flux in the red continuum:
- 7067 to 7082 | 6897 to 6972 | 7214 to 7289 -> 0.11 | 21.5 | 20.9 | 20.5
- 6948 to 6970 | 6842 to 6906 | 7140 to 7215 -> -0.76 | 21.2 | 21.4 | 19.4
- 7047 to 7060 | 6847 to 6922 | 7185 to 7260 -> -0.08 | 21.3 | 20.8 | 20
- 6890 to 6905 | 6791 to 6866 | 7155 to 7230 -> -1.10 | 21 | 22.2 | 19.5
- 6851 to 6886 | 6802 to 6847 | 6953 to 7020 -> 0.61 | 21.2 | 20.9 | 21.5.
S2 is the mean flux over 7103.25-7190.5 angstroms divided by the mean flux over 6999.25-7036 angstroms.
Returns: 0.91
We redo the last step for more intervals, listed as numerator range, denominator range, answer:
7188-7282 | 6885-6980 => 0.94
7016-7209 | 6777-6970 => 0.95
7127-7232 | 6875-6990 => 0.90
